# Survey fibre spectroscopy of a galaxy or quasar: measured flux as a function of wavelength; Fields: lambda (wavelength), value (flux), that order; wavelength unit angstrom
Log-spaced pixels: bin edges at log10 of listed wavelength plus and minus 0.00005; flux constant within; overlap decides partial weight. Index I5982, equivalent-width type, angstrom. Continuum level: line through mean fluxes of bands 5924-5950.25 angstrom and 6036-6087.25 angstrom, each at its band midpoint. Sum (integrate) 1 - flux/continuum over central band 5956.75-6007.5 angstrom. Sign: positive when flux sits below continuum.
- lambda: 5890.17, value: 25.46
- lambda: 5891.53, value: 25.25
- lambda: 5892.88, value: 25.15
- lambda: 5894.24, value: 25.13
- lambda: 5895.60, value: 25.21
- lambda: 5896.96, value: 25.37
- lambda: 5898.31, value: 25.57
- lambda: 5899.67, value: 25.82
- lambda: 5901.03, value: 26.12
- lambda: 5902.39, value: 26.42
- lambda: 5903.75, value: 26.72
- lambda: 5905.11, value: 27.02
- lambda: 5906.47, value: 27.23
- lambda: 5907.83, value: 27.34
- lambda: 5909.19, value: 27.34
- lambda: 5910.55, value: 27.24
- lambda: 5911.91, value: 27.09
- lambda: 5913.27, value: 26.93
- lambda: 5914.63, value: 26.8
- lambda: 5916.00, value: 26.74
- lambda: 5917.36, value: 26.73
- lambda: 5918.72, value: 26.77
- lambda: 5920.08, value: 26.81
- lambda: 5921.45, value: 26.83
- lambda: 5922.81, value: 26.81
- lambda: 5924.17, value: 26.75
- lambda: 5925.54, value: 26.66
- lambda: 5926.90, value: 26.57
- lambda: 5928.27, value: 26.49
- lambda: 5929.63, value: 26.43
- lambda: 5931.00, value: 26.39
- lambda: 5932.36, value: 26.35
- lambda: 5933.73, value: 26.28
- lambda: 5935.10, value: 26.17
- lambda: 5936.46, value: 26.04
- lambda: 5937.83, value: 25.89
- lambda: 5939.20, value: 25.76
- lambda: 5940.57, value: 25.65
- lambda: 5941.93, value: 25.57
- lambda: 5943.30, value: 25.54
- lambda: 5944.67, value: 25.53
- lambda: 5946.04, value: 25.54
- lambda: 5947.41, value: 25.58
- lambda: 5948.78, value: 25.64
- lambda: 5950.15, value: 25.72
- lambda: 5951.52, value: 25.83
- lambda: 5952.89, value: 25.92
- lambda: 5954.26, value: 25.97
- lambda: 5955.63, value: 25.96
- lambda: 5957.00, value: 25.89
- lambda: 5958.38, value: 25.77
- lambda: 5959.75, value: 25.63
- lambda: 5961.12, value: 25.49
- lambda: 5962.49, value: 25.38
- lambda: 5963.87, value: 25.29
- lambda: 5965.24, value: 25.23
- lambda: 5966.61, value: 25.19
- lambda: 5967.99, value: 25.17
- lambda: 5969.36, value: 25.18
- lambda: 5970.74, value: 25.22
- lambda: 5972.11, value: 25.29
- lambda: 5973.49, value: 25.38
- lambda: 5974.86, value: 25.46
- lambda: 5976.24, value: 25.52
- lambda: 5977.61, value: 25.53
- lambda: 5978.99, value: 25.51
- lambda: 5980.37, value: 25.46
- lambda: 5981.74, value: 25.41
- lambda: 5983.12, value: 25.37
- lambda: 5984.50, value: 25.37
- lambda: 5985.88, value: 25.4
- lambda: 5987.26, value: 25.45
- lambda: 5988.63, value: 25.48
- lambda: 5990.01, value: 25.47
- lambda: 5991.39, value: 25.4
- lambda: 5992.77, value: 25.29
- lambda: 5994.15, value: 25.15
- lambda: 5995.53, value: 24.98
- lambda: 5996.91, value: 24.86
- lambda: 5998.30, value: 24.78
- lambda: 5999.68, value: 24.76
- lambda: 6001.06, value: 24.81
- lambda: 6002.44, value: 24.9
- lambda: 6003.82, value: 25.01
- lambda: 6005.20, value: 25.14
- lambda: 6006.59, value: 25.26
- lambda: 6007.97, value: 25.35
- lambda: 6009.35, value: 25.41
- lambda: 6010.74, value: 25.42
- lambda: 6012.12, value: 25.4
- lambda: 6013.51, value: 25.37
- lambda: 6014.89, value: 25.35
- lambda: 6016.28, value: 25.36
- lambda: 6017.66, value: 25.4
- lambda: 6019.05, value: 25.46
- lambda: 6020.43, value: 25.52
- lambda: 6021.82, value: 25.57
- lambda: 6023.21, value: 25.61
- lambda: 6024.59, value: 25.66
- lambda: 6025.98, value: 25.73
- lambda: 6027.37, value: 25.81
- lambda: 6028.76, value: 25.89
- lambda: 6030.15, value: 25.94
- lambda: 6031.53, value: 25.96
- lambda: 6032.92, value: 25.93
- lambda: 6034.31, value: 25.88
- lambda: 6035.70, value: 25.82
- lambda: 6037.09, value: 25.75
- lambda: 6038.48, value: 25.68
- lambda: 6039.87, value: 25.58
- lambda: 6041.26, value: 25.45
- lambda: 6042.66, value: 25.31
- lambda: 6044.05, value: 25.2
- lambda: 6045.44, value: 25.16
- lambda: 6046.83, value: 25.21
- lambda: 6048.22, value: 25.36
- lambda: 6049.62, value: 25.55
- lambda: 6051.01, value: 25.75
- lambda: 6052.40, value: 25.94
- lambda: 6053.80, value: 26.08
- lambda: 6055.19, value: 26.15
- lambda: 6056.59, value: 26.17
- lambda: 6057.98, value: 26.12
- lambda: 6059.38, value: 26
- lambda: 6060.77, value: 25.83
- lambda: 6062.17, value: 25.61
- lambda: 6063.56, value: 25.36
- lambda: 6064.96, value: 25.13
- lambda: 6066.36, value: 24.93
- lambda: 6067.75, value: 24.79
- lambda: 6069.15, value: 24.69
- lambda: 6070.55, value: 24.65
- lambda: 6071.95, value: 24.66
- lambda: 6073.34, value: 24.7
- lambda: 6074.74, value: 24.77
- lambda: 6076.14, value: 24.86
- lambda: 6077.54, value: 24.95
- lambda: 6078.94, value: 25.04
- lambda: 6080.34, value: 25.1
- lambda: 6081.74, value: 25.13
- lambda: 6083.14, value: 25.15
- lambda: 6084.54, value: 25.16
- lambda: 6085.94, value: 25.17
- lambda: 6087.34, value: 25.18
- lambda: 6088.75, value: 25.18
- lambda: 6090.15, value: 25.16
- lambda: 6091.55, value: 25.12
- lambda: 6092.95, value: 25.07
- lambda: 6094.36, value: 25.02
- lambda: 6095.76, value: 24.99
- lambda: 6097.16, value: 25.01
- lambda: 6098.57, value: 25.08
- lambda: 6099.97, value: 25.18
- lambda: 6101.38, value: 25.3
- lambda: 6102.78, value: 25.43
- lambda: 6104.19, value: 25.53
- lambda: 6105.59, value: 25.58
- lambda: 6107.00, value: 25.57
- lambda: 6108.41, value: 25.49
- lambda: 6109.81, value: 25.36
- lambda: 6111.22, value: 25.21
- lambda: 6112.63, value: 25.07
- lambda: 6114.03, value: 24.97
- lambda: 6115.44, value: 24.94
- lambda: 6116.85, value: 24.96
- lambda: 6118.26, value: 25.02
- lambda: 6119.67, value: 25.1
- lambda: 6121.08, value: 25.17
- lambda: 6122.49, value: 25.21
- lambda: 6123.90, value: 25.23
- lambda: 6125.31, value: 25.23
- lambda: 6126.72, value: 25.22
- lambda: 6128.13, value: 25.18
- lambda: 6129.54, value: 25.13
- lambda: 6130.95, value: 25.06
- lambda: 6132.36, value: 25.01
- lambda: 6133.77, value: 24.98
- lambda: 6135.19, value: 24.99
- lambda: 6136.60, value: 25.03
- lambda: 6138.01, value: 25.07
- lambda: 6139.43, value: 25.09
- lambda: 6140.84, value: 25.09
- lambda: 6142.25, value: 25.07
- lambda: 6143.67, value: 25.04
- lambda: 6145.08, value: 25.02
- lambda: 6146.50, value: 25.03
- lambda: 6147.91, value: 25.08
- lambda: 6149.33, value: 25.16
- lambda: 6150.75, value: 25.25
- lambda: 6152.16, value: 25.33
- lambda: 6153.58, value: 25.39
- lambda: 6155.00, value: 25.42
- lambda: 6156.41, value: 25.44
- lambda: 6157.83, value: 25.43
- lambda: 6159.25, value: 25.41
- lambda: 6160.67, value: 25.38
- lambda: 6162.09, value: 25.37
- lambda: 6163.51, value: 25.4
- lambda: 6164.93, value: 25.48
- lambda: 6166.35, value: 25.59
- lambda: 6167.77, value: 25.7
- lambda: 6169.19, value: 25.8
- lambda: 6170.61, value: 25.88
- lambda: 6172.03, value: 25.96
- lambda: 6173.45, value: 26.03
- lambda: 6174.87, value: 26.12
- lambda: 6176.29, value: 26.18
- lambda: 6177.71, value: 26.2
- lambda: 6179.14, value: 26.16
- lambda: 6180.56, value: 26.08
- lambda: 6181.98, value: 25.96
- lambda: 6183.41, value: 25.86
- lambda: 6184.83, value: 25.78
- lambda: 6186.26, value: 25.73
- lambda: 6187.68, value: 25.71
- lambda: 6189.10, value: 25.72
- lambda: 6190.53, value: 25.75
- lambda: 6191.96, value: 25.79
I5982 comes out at 0.9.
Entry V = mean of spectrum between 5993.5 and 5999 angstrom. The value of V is 24.9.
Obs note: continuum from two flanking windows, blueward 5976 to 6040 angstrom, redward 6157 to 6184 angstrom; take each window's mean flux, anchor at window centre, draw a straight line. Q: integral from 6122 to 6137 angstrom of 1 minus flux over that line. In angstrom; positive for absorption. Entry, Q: 0.3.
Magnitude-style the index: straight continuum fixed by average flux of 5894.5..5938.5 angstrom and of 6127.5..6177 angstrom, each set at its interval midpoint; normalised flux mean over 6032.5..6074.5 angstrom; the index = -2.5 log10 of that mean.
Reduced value 0.02 mag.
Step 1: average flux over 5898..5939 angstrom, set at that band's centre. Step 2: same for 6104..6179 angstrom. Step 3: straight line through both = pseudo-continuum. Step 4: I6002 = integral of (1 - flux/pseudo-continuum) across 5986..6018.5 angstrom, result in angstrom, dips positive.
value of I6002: 1.1 angstrom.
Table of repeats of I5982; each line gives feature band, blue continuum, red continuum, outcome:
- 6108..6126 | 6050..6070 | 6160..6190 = 0.4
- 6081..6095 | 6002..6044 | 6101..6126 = 0.1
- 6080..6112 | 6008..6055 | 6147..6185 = 0.5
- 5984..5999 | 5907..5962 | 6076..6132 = 0.4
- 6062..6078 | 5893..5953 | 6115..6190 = 0.5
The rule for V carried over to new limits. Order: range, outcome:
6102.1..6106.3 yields 25.5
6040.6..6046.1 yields 25.3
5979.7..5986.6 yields 25.4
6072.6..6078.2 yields 24.8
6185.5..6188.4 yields 25.8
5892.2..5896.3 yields 25.2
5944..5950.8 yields 25.6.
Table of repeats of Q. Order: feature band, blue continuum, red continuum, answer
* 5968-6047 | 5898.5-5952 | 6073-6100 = 0.9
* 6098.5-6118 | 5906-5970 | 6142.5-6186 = 0.4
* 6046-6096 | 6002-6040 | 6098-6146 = 0.2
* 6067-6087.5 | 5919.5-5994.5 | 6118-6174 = 0.4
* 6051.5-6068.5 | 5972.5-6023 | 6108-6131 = -0.3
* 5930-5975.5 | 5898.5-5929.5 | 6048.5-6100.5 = 1.3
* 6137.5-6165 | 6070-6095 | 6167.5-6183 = 0.5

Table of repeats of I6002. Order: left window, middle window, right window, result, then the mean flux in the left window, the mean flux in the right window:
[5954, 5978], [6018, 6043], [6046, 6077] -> -0.29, 25.5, 25.4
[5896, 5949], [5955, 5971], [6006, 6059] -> 0.39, 26.4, 25.6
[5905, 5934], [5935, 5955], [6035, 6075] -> 0.60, 26.8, 25.4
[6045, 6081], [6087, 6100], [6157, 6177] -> 0.18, 25.3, 25.7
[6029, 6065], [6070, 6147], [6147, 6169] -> 1.28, 25.7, 25.4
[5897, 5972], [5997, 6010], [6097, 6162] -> 0.39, 26.1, 25.2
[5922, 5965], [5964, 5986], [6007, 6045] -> 0.39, 25.9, 25.6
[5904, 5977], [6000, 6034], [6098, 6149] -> 0.32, 26.1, 25.2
